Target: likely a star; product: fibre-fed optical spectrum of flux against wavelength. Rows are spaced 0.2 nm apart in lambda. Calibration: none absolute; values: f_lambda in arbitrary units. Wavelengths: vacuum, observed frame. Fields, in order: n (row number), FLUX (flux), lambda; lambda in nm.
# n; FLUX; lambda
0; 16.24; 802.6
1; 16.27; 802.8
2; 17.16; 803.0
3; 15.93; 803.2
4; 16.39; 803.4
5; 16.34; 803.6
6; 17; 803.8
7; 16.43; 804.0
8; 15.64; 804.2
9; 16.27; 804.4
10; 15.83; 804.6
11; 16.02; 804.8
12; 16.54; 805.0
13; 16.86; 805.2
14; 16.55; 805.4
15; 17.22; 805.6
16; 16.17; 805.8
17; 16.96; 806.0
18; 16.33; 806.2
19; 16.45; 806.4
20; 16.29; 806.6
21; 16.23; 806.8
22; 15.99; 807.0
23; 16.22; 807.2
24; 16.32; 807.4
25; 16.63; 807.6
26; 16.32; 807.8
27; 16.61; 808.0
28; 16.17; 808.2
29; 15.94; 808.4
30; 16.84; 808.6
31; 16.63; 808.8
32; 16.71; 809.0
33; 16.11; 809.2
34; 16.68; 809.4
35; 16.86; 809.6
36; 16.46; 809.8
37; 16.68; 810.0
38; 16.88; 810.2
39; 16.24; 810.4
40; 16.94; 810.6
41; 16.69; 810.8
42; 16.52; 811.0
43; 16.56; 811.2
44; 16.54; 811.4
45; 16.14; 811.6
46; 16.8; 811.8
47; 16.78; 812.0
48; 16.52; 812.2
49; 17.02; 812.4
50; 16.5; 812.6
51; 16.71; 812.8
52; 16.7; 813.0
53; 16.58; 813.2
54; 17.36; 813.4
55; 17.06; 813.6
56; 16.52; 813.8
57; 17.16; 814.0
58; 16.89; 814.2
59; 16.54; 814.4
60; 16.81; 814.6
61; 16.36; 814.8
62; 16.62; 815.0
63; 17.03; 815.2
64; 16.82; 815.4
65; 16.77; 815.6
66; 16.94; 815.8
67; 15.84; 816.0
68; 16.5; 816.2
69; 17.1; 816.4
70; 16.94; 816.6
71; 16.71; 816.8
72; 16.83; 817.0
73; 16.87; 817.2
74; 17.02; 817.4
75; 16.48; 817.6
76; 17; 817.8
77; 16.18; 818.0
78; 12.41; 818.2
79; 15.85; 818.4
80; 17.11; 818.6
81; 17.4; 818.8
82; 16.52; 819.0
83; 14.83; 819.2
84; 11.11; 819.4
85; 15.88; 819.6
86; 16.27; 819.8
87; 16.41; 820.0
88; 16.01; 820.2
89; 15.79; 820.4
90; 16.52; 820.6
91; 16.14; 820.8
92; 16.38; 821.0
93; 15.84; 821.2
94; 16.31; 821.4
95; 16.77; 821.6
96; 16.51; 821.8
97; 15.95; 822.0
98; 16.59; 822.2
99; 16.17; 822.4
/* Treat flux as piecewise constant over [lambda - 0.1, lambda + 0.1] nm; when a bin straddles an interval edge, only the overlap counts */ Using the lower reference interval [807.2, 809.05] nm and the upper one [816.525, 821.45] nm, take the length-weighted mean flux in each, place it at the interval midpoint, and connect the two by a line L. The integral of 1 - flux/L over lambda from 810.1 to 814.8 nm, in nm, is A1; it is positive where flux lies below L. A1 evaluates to -0.125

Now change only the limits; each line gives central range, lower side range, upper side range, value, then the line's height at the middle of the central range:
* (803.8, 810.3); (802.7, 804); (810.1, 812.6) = 0.049 nm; 16.6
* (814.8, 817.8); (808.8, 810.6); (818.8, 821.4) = -0.129 nm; 16.1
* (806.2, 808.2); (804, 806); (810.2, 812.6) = 0.016 nm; 16.5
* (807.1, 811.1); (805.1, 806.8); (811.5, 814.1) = 0.034 nm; 16.7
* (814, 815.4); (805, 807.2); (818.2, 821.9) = -0.055 nm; 16.1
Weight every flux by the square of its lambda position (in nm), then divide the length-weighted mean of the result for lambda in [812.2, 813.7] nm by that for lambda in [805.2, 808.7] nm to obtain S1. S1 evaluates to 1.0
